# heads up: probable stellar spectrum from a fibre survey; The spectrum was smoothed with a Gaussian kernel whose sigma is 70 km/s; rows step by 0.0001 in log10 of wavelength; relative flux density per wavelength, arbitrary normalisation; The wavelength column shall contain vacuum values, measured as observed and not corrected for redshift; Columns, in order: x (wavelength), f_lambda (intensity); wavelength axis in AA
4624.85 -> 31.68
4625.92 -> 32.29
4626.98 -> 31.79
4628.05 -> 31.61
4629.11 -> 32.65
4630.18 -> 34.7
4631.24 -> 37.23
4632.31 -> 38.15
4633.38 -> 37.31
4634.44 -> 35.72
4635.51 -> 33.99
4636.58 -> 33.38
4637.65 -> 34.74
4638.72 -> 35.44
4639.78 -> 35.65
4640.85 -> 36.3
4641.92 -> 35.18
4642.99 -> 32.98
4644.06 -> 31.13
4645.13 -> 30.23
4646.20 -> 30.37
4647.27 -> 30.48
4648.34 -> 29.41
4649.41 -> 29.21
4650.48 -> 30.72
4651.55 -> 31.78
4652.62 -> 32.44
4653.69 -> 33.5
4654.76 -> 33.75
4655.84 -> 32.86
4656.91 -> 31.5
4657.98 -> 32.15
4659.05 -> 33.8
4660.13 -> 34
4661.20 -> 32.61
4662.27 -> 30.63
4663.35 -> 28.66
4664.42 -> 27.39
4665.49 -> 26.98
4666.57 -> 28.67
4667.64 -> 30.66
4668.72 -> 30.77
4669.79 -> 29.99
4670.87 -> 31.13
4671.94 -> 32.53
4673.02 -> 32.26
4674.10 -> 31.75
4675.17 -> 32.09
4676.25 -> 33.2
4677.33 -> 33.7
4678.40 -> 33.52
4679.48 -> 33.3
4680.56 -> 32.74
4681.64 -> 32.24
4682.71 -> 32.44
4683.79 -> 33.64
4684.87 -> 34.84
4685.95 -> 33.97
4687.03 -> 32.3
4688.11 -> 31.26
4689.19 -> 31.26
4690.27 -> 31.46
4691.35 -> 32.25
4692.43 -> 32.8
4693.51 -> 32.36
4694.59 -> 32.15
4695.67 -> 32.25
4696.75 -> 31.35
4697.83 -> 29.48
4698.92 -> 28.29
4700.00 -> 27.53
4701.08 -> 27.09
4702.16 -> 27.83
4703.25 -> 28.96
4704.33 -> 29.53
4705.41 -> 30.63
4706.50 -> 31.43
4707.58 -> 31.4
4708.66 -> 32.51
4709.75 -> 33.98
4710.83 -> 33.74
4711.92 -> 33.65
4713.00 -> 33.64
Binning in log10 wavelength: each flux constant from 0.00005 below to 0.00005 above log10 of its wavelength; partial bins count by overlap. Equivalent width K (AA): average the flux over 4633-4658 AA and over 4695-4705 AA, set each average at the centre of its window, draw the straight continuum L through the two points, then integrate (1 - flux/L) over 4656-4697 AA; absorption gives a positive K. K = -1.46 AA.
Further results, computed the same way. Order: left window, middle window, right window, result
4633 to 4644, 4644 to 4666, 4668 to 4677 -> 1.5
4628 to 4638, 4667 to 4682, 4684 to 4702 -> 0.2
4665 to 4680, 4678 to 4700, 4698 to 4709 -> -1.2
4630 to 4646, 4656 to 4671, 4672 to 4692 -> 1.3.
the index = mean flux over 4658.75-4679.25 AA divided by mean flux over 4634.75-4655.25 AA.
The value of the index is 1.0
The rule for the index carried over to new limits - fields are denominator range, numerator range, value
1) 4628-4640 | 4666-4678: 0.90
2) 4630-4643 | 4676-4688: 0.93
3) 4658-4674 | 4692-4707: 0.98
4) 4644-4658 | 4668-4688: 1.04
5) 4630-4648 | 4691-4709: 0.89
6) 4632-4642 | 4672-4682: 0.92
